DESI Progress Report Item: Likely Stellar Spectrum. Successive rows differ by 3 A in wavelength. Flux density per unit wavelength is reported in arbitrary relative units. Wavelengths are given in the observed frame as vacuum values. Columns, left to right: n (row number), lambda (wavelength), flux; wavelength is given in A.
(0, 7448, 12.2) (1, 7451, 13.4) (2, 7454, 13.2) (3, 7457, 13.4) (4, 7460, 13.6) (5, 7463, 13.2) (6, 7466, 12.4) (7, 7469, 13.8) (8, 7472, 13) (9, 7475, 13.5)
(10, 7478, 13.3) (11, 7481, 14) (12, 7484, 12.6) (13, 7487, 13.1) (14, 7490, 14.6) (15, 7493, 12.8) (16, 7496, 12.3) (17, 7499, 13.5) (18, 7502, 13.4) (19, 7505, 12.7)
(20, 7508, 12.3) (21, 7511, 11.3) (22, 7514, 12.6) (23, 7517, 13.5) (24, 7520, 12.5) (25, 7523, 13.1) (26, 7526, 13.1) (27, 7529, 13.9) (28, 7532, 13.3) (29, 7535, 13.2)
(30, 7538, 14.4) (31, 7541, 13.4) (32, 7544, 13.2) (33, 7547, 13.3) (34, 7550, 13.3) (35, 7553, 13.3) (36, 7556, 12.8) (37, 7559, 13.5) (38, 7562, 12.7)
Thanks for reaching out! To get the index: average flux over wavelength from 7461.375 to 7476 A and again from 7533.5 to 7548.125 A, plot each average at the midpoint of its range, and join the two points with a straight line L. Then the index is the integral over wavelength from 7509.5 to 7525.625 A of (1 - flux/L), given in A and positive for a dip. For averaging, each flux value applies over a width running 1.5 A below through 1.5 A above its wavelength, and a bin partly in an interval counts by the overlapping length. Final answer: 0.9 A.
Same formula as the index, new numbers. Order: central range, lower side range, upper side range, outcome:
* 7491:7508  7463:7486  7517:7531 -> 0.4 A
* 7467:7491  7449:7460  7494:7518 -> -0.8 A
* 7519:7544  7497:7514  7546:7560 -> -0.8 A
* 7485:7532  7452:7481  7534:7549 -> 1.5 A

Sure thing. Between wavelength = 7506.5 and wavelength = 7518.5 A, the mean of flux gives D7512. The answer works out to 12.4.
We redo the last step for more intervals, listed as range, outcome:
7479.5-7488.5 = 13.2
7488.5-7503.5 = 13.3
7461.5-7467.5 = 12.8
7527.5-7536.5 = 13.5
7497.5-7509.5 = 13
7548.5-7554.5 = 13.3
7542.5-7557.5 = 13.2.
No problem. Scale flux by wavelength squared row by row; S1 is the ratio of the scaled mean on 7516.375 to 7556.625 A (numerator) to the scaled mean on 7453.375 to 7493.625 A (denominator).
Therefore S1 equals 1.0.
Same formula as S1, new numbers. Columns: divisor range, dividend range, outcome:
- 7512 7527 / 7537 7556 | 1.05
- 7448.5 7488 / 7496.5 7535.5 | 0.99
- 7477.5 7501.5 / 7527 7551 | 1.03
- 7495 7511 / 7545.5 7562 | 1.05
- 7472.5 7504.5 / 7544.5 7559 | 1.01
